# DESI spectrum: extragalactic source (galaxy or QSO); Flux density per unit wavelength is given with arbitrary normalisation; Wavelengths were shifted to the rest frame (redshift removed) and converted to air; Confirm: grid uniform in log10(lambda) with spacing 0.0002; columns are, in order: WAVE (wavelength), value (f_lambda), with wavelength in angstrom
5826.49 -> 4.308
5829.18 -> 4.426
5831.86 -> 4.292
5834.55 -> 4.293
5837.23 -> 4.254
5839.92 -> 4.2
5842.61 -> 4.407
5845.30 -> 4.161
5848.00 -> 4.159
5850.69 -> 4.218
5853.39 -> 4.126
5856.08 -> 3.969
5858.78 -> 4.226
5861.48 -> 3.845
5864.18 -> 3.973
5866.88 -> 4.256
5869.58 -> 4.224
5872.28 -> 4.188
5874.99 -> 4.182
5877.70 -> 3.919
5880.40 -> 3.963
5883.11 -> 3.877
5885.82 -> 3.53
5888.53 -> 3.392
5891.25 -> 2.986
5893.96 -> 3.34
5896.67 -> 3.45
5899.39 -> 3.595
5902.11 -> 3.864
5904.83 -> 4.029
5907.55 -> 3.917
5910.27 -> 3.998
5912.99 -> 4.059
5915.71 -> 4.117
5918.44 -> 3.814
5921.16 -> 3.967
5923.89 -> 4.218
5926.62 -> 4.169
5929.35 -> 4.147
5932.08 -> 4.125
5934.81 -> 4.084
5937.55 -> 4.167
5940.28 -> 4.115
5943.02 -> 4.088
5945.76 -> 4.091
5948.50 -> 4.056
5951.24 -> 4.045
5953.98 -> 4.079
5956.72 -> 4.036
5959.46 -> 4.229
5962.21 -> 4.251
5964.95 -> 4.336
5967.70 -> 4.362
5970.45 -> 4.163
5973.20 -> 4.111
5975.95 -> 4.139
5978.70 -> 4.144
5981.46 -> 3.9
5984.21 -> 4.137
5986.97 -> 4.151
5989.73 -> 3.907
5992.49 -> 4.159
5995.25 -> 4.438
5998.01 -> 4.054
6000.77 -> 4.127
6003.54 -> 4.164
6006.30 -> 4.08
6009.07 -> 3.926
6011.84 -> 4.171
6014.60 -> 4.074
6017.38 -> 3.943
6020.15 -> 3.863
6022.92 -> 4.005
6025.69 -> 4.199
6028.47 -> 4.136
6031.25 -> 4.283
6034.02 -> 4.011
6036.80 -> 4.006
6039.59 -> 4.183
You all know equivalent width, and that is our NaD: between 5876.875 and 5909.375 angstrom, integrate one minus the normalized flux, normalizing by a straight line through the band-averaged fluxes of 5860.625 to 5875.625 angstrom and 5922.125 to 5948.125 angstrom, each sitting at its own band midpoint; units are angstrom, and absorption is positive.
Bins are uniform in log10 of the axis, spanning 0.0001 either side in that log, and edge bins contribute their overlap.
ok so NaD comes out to 3.7 angstrom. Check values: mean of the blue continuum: 4.12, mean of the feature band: 3.66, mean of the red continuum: 4.13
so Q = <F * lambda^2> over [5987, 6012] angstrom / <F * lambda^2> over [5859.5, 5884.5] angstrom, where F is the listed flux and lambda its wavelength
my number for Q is 1.1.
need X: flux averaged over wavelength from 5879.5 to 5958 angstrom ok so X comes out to 3.91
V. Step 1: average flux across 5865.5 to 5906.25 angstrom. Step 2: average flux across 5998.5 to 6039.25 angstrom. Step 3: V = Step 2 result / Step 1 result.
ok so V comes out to 1.1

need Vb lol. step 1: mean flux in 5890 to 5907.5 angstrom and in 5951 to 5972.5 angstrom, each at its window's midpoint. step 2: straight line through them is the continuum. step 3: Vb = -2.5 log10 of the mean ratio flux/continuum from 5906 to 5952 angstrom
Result -0.055 mag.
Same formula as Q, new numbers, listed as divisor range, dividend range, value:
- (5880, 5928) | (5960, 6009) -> 1.12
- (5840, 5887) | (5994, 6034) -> 1.06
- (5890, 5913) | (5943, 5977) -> 1.15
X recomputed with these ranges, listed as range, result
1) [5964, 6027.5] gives 4.11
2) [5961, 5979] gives 4.22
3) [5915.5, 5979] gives 4.13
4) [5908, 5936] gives 4.07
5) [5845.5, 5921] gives 3.9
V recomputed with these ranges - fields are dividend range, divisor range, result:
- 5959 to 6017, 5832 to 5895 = 1.04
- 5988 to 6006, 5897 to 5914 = 1.07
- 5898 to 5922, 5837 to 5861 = 0.94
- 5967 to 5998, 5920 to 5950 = 1.01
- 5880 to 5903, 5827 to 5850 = 0.83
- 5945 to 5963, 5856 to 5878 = 1.00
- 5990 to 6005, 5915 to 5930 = 1.03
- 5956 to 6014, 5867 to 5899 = 1.11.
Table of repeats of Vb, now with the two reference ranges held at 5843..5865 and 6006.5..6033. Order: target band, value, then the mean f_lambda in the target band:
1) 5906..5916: 0.020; 4.02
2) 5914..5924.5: 0.019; 4.02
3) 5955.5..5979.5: -0.032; 4.2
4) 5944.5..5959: 0.002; 4.07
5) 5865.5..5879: -0.015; 4.15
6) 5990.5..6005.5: -0.027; 4.17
